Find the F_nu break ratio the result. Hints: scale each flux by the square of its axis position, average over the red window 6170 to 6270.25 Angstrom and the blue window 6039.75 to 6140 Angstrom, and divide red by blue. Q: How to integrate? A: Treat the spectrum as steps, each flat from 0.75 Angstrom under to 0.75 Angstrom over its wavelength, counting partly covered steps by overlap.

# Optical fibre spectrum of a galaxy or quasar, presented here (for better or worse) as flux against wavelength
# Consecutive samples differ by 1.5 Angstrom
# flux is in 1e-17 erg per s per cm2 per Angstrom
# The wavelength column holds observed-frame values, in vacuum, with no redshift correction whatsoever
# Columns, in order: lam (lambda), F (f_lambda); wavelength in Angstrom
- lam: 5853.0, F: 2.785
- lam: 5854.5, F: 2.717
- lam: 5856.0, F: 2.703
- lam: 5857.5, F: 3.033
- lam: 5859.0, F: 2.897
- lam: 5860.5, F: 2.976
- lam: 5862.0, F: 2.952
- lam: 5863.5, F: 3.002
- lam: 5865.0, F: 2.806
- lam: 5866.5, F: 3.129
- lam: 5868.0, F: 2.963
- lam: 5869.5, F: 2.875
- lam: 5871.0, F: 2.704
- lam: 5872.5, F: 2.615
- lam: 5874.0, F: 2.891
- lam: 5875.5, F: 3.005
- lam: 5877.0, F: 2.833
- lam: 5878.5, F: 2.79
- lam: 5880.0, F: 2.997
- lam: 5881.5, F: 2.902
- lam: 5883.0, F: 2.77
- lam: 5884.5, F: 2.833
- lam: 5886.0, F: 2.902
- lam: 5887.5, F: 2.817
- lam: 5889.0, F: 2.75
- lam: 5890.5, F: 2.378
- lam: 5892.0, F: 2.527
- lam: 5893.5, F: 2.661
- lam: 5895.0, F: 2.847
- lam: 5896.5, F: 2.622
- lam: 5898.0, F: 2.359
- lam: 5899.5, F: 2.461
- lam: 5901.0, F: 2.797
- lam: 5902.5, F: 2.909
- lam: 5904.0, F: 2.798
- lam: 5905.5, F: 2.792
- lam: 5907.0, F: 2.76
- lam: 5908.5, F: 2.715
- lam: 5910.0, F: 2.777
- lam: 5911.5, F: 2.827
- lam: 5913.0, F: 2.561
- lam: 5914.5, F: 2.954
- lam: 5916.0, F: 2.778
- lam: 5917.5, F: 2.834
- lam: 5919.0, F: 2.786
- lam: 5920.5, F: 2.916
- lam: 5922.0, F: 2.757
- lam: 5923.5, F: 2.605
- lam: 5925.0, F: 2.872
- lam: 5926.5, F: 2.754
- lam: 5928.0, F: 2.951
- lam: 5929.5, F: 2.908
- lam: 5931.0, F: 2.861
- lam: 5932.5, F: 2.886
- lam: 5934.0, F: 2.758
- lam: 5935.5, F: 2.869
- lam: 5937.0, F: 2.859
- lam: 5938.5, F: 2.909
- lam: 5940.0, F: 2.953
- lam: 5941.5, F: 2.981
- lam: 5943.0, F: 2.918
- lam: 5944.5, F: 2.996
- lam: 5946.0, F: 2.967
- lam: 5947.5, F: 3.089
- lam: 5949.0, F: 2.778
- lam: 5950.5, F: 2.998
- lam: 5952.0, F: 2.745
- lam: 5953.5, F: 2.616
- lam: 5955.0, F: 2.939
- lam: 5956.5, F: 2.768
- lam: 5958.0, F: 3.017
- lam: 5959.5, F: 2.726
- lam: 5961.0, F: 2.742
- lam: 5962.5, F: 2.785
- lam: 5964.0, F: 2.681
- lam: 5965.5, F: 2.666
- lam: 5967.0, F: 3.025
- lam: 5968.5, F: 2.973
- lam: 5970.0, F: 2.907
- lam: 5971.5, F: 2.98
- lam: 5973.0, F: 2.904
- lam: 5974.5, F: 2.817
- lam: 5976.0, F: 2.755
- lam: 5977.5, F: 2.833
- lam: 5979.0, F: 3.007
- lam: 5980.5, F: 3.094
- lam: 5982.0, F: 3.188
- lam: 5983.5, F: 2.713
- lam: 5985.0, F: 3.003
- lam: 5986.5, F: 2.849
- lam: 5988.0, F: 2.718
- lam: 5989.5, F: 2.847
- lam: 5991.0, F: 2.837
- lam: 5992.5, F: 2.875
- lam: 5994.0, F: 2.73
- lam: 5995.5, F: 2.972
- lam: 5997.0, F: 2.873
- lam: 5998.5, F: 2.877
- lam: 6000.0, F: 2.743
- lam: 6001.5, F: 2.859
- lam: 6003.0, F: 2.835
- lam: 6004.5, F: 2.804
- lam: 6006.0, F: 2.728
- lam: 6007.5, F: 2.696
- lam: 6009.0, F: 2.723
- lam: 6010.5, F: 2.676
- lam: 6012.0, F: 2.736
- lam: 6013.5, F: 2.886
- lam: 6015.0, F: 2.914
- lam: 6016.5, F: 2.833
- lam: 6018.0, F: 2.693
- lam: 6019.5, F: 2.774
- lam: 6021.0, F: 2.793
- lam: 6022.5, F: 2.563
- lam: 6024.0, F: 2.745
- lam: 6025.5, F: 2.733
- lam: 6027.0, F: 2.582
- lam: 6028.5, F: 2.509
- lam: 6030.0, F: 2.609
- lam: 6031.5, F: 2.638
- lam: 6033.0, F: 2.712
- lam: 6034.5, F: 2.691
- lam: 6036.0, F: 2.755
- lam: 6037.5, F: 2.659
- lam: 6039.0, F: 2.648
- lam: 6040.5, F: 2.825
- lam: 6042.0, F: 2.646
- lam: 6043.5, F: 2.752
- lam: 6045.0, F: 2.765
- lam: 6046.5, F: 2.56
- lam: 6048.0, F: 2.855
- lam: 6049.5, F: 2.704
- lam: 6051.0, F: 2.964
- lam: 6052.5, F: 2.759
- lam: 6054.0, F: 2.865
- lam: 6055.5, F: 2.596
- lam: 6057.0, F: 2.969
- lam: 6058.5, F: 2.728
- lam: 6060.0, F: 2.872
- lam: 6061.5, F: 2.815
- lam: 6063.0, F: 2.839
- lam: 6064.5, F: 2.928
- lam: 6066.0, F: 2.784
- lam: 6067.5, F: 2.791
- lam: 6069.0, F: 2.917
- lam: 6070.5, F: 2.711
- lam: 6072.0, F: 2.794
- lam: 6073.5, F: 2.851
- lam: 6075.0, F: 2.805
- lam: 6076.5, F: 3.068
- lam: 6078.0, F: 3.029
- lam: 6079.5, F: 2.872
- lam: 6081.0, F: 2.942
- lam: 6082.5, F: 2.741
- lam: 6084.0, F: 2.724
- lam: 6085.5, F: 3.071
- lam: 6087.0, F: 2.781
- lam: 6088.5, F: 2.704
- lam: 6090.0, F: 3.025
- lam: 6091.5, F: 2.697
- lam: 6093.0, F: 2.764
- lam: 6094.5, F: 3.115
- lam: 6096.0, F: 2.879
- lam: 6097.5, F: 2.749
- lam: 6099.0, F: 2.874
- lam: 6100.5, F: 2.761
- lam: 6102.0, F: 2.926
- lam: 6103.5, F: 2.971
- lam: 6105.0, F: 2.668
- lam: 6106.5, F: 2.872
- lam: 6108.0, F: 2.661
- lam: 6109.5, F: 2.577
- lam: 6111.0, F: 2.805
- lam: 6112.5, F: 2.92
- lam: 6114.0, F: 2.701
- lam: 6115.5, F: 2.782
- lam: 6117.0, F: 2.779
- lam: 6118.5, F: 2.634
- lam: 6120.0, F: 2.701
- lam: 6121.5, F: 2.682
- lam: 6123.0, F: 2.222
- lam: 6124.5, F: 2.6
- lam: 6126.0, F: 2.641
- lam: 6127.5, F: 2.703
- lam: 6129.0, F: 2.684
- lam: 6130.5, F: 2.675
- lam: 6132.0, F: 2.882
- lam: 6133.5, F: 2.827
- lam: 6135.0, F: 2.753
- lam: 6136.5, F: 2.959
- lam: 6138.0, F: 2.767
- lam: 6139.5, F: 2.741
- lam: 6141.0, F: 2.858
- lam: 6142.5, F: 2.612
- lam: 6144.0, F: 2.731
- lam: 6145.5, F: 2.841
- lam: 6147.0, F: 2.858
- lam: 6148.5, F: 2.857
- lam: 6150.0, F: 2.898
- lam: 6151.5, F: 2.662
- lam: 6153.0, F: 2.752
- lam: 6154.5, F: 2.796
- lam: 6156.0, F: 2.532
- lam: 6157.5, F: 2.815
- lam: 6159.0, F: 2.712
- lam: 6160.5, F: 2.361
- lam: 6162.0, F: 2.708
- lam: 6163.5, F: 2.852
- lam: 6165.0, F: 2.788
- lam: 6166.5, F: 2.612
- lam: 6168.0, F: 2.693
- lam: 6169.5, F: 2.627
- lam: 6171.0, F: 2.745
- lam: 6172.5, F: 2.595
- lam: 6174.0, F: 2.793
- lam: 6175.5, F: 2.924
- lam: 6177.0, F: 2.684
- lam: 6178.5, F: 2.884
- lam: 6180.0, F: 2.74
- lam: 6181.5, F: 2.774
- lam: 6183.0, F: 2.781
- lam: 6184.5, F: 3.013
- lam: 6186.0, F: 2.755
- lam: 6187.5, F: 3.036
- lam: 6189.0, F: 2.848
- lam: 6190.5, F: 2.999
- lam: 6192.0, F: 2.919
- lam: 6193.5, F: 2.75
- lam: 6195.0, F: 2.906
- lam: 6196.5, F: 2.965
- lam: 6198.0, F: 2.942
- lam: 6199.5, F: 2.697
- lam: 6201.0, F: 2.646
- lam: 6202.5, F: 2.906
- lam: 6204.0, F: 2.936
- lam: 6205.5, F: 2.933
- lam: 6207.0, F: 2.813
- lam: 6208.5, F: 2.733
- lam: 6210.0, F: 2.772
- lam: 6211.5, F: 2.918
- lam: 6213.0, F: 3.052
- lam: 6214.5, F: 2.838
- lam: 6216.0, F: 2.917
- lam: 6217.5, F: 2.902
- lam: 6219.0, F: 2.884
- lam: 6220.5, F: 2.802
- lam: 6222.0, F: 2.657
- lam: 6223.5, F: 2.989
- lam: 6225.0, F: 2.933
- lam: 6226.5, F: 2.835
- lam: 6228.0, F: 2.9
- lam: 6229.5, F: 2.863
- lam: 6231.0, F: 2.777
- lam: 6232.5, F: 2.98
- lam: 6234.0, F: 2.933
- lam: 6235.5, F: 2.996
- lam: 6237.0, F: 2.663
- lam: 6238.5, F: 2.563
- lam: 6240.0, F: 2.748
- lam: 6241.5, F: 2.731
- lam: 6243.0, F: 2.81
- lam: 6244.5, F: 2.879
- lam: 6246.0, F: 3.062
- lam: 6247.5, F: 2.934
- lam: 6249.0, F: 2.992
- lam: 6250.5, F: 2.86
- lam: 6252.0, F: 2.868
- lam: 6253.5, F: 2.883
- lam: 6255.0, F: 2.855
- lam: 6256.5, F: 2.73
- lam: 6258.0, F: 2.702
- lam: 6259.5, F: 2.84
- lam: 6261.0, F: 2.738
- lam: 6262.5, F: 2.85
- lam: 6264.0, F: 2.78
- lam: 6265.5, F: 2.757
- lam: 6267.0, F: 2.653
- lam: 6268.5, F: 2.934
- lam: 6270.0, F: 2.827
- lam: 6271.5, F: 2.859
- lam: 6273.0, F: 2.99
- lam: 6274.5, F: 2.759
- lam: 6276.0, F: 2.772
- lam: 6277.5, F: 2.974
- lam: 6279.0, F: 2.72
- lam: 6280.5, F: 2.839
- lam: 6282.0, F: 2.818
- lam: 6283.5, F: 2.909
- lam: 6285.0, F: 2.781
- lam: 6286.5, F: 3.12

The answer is 1.1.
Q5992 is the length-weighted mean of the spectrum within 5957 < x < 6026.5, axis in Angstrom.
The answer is 2.83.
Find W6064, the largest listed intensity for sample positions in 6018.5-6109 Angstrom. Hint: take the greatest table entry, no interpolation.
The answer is 3.115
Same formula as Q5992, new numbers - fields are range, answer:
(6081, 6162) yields 2.76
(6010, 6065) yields 2.75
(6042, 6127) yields 2.79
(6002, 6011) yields 2.75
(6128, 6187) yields 2.76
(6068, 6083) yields 2.87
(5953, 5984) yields 2.87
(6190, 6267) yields 2.85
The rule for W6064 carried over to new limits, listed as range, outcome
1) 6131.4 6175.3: 2.959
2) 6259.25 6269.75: 2.934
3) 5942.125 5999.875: 3.188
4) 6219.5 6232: 2.989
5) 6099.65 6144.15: 2.971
